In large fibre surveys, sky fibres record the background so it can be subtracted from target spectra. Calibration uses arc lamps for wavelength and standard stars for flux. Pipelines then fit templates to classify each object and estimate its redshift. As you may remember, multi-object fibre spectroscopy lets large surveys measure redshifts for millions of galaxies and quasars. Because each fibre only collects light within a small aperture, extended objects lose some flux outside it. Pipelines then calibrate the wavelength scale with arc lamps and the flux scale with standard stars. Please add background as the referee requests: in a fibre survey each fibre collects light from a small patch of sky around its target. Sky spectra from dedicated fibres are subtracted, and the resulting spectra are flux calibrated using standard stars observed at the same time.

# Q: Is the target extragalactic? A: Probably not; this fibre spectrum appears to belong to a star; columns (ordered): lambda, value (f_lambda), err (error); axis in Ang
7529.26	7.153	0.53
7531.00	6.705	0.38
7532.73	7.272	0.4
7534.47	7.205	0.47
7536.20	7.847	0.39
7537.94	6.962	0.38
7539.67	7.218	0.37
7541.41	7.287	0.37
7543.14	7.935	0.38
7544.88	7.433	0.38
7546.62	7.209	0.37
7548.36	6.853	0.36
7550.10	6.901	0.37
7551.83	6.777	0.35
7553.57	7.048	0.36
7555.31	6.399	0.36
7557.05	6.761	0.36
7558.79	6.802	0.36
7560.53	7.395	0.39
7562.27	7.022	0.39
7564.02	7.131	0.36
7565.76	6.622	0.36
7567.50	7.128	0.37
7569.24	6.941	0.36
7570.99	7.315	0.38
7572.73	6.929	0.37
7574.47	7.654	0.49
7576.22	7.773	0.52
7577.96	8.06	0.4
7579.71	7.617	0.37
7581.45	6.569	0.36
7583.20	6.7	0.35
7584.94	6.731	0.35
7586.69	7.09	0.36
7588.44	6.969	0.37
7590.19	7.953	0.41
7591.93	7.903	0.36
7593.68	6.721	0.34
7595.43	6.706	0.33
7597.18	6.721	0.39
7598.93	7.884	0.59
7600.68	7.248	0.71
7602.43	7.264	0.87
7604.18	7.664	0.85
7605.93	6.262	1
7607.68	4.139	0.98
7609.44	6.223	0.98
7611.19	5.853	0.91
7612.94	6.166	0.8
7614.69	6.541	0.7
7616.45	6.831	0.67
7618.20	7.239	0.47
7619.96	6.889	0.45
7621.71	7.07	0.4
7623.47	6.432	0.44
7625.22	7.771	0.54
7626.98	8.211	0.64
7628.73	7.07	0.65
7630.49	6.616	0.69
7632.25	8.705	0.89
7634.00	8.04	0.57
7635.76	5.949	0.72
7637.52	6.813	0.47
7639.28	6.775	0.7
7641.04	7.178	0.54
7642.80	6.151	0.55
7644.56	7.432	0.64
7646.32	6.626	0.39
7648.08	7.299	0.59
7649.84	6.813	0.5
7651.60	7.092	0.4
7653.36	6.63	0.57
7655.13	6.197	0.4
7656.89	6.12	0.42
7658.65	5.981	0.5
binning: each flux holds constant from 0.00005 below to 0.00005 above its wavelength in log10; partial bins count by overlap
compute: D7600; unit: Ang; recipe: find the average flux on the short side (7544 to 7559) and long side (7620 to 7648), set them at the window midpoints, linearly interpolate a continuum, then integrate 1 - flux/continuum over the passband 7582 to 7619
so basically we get 1.26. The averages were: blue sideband 6.91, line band 6.8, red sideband 7.12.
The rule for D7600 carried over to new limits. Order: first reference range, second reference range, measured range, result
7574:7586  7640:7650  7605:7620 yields 1.9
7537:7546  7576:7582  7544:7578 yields 1.7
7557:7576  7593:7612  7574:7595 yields -1.3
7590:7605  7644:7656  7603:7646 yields 1.4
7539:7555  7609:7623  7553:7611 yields -1.0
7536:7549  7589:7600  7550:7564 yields 0.8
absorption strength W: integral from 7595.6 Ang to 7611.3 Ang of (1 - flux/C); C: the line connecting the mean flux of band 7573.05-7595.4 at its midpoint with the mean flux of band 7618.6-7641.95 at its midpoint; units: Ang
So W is 1.3 Ang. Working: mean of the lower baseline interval 7.28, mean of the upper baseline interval 7.19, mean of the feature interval 6.62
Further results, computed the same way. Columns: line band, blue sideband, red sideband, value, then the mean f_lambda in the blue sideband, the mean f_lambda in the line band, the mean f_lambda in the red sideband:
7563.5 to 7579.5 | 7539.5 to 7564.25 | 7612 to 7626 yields -0.7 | 7.07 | 7.3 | 6.86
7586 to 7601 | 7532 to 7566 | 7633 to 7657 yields -0.6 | 7.11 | 7.24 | 6.83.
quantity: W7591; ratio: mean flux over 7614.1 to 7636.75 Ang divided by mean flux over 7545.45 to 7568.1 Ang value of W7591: 1.0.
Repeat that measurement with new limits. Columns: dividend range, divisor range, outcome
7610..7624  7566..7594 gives 0.91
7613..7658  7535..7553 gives 0.96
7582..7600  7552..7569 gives 1.03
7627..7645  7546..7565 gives 1.03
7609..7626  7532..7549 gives 0.92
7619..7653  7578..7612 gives 1.03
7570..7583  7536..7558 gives 1.04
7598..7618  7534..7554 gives 0.91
